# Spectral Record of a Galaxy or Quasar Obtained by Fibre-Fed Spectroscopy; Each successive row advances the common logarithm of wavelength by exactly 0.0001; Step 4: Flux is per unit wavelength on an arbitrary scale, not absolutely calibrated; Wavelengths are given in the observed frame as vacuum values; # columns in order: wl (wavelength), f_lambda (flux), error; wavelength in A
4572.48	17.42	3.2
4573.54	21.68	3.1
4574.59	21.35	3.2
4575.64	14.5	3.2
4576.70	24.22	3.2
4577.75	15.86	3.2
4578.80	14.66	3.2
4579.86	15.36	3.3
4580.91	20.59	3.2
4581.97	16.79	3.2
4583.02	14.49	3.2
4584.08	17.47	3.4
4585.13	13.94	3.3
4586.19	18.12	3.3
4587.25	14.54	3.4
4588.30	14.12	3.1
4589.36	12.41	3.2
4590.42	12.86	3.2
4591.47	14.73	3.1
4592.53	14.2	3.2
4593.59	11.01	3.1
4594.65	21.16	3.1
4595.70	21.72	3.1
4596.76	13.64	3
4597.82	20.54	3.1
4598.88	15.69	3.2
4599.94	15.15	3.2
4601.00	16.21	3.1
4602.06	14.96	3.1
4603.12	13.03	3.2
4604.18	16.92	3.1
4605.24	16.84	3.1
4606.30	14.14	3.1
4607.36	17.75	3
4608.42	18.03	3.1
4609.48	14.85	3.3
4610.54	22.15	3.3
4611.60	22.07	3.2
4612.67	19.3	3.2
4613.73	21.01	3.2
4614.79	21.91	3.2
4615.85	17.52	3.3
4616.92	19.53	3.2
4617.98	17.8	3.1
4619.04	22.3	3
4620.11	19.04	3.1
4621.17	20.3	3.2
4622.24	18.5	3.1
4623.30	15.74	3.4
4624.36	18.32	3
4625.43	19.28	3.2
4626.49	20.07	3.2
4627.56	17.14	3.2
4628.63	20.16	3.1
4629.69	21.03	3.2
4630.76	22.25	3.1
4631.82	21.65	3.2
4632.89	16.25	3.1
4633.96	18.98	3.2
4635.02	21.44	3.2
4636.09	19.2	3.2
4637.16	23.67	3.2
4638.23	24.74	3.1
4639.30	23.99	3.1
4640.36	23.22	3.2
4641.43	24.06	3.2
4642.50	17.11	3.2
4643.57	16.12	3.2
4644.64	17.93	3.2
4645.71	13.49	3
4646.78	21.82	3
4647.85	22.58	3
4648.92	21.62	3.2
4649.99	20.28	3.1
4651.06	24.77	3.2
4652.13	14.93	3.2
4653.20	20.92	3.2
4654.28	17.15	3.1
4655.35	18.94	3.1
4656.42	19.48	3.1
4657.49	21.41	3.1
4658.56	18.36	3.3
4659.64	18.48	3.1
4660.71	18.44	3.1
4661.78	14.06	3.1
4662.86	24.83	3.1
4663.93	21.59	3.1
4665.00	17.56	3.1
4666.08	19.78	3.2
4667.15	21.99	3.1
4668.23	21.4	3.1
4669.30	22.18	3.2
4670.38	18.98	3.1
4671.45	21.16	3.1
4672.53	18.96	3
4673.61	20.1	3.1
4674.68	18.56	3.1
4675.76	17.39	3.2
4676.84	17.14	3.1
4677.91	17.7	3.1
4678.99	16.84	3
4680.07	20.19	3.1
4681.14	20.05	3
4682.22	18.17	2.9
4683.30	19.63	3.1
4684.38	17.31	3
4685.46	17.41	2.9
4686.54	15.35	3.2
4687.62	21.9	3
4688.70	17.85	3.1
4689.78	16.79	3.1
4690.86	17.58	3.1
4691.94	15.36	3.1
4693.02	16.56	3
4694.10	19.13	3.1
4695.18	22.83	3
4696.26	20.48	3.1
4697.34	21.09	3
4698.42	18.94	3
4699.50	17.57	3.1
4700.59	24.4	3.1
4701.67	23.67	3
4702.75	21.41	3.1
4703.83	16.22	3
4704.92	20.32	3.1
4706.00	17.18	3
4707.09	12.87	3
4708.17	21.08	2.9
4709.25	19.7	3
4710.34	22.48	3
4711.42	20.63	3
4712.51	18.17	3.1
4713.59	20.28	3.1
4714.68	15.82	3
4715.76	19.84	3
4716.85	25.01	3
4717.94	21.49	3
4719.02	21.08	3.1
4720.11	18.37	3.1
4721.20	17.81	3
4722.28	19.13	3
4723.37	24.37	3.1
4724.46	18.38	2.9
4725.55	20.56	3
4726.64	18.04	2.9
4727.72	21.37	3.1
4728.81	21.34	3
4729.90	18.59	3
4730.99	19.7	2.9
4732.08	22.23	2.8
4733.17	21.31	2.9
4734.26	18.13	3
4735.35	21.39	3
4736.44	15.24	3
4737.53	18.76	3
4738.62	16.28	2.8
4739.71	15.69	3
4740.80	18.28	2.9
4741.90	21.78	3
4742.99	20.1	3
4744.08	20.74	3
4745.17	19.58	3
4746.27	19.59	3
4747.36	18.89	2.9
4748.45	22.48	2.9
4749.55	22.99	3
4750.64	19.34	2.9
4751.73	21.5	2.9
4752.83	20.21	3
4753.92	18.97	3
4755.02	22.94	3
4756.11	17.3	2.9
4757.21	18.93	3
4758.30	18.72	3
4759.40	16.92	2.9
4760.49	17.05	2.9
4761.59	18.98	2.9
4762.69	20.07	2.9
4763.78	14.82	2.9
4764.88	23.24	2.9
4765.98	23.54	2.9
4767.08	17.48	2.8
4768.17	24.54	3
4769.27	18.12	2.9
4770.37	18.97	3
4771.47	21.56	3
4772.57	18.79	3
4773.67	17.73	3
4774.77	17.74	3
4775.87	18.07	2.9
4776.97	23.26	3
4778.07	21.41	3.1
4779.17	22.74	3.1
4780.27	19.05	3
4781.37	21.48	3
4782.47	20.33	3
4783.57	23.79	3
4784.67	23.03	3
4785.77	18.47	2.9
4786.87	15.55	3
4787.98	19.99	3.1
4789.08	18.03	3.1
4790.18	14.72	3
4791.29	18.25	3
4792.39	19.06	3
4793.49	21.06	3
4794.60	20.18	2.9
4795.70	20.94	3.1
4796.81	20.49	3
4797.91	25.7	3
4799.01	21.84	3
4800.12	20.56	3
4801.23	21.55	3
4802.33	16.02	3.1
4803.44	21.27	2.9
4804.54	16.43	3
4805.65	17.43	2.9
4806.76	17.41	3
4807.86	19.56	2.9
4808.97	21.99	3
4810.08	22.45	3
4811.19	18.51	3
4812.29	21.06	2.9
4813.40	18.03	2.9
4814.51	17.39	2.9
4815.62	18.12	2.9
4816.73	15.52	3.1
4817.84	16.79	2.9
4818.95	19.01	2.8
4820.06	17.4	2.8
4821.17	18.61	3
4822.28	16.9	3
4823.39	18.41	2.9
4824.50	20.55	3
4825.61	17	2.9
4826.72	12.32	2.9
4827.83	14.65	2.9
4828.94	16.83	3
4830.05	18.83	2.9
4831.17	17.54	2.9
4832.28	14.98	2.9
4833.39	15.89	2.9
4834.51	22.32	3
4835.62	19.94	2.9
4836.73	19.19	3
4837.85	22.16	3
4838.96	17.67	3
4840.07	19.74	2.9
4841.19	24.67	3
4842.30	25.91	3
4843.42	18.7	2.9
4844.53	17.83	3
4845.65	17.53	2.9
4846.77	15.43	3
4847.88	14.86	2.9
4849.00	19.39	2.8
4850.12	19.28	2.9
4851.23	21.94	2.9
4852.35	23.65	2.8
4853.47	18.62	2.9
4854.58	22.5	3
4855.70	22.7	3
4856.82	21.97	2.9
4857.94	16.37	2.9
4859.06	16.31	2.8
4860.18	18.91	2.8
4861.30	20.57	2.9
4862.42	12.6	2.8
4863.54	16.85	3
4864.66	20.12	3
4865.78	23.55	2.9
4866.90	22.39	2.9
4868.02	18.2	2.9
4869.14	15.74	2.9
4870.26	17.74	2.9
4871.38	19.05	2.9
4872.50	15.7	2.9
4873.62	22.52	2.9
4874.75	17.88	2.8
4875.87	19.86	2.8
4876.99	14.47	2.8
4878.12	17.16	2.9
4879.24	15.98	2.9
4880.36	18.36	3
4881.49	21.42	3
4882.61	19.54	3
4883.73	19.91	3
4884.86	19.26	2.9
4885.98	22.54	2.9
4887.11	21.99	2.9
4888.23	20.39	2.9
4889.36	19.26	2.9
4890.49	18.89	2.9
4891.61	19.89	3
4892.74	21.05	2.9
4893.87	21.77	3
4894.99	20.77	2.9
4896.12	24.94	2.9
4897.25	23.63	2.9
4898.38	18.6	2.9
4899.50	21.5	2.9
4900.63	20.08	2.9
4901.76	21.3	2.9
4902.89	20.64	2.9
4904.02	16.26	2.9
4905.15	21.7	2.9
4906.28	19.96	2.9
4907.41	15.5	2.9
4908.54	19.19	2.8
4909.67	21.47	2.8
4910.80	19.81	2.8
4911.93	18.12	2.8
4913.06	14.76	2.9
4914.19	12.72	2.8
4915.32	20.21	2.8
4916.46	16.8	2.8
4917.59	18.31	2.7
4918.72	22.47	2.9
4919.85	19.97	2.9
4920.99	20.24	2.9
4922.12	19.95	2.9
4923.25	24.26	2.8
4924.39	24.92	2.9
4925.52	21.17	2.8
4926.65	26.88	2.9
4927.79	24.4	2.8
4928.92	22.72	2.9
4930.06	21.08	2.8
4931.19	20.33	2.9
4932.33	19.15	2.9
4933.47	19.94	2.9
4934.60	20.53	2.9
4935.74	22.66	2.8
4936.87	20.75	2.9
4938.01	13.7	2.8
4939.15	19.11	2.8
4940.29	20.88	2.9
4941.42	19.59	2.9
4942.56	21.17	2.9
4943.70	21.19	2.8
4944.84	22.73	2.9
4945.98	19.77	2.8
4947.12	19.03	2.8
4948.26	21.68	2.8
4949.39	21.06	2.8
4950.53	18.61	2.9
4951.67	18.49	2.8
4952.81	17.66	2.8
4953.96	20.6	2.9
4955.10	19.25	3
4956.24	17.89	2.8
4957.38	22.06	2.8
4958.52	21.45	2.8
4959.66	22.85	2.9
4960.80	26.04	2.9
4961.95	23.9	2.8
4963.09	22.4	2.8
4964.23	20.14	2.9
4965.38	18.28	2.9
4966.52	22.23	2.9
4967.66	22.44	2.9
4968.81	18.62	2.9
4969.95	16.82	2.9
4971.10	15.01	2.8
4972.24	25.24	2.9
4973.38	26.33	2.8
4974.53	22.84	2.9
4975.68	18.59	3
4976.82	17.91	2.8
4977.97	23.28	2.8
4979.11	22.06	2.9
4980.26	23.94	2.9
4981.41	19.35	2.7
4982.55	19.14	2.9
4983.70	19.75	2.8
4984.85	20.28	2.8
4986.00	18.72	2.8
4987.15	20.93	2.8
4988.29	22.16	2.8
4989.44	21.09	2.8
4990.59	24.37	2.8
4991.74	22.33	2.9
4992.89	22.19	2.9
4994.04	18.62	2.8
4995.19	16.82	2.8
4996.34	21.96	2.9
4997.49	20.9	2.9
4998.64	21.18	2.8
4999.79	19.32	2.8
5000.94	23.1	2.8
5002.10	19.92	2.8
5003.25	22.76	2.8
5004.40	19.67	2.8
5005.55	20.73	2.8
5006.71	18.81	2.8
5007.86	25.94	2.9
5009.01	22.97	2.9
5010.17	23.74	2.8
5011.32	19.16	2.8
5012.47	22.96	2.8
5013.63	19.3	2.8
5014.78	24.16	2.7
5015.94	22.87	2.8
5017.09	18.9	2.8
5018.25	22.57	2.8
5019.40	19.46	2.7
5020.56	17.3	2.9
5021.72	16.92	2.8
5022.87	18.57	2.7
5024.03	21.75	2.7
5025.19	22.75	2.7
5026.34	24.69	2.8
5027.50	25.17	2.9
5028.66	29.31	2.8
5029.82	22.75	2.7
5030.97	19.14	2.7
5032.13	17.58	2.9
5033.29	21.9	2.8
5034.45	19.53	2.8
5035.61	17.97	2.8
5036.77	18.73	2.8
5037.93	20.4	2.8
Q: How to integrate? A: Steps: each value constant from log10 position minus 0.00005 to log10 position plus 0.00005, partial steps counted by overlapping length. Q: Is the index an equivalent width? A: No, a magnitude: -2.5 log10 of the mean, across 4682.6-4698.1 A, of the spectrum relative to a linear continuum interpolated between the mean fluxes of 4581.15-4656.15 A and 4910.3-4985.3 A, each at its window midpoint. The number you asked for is 0.02 mag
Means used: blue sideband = 18.4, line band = 18.5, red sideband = 20.5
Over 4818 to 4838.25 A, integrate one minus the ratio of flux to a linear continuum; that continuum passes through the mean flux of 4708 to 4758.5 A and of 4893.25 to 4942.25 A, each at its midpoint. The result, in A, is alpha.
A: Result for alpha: 2.3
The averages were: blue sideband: 19.9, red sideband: 20.3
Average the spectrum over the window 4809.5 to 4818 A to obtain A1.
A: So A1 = 18.6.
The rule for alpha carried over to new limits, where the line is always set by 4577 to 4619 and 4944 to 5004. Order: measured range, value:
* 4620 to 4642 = -4.1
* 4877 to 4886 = 0.5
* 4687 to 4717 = -2.4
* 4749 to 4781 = -2.1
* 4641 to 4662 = -2.1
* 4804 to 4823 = 0.7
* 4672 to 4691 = -0.6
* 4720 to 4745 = -1.6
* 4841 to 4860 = -0.2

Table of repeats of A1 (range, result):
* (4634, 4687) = 19.6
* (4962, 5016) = 21.1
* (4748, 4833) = 19.3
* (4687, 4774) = 19.6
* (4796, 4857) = 19.1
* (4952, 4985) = 20.9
